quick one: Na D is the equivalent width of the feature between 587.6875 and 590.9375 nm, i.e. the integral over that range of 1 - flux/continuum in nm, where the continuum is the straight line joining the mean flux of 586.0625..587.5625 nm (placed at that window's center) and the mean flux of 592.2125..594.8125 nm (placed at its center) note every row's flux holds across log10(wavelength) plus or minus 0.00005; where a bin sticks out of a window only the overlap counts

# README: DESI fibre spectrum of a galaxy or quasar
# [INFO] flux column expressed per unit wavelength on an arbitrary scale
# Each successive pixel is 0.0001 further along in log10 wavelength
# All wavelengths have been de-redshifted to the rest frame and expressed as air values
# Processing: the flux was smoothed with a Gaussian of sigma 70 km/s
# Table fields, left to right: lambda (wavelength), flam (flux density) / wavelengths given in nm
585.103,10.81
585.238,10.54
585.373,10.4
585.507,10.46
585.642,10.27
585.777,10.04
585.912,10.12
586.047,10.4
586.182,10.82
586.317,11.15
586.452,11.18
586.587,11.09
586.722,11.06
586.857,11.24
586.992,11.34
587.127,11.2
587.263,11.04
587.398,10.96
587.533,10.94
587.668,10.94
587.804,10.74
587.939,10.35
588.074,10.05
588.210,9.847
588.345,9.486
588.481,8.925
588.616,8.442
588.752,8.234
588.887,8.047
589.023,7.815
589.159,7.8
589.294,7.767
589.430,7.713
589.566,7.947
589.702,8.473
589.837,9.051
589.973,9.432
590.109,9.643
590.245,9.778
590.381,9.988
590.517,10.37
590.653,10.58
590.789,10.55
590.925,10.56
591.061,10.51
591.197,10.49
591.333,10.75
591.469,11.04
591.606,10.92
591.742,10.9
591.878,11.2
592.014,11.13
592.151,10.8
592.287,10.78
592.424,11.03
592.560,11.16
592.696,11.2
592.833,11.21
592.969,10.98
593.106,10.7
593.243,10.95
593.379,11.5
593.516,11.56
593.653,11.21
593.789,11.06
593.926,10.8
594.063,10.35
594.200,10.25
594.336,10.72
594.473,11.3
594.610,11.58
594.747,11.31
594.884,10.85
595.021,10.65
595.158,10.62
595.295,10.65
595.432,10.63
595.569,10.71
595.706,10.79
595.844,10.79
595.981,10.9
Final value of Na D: 0.54 nm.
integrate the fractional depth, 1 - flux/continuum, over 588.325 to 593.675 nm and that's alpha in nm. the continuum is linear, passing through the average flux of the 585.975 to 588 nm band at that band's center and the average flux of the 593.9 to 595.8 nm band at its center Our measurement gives 0.42 nm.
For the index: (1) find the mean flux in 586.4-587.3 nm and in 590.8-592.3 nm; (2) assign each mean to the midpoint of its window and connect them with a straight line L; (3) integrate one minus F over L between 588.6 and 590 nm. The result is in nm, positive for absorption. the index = 0.35 nm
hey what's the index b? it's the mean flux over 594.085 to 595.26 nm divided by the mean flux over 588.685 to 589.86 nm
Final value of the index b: 1.4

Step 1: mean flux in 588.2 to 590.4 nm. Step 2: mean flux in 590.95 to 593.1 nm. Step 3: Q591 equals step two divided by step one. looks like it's 1.26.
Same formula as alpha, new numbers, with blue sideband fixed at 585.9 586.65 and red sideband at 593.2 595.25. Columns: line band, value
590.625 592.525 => 0.02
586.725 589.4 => 0.28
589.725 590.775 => 0.11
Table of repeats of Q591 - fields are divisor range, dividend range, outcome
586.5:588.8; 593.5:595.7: 1.05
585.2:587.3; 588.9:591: 0.85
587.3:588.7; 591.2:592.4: 1.08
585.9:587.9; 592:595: 1.00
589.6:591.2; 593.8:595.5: 1.09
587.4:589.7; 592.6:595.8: 1.20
